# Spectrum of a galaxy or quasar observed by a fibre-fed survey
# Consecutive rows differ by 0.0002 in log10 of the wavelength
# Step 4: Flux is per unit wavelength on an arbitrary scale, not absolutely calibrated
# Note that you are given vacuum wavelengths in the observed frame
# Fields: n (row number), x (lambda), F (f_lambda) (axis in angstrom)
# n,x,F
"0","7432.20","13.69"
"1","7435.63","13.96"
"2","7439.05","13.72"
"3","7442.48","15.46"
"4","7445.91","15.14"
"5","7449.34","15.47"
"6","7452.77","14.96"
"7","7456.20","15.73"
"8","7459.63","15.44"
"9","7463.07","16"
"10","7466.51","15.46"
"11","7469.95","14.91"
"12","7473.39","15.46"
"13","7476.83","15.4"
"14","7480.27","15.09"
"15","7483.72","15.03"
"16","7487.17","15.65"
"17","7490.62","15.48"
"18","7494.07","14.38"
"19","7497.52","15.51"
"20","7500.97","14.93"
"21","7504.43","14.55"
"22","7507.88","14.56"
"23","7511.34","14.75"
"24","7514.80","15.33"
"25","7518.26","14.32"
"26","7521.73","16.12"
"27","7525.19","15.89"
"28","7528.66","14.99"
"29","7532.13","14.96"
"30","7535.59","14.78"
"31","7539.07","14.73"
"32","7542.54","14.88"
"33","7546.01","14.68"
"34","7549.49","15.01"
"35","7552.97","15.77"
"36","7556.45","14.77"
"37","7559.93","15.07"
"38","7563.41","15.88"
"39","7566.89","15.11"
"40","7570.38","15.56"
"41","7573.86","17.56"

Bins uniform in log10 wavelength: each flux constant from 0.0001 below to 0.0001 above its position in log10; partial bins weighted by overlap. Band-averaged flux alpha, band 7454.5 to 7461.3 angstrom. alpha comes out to 15.6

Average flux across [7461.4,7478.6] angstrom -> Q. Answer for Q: 15.4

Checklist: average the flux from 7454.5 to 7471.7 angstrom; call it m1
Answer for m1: 15.5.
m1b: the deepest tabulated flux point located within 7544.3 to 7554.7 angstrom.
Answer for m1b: 14.68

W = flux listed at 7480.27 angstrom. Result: 15.09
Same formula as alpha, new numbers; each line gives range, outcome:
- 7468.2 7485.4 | 15.2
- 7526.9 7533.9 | 15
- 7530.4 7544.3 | 14.8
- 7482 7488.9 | 15.3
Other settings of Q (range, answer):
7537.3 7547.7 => 14.8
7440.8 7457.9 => 15.4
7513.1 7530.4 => 15.3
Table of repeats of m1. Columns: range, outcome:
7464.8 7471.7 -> 15.2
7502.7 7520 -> 14.7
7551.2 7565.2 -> 15.4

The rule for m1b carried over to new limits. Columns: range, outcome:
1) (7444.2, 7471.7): 14.91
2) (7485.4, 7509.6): 14.38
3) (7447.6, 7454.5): 14.96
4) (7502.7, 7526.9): 14.32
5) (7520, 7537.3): 14.78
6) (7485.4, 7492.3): 15.48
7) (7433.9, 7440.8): 13.72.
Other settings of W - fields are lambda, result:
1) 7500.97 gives 14.93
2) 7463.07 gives 16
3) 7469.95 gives 14.91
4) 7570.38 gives 15.56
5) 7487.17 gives 15.65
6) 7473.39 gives 15.46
